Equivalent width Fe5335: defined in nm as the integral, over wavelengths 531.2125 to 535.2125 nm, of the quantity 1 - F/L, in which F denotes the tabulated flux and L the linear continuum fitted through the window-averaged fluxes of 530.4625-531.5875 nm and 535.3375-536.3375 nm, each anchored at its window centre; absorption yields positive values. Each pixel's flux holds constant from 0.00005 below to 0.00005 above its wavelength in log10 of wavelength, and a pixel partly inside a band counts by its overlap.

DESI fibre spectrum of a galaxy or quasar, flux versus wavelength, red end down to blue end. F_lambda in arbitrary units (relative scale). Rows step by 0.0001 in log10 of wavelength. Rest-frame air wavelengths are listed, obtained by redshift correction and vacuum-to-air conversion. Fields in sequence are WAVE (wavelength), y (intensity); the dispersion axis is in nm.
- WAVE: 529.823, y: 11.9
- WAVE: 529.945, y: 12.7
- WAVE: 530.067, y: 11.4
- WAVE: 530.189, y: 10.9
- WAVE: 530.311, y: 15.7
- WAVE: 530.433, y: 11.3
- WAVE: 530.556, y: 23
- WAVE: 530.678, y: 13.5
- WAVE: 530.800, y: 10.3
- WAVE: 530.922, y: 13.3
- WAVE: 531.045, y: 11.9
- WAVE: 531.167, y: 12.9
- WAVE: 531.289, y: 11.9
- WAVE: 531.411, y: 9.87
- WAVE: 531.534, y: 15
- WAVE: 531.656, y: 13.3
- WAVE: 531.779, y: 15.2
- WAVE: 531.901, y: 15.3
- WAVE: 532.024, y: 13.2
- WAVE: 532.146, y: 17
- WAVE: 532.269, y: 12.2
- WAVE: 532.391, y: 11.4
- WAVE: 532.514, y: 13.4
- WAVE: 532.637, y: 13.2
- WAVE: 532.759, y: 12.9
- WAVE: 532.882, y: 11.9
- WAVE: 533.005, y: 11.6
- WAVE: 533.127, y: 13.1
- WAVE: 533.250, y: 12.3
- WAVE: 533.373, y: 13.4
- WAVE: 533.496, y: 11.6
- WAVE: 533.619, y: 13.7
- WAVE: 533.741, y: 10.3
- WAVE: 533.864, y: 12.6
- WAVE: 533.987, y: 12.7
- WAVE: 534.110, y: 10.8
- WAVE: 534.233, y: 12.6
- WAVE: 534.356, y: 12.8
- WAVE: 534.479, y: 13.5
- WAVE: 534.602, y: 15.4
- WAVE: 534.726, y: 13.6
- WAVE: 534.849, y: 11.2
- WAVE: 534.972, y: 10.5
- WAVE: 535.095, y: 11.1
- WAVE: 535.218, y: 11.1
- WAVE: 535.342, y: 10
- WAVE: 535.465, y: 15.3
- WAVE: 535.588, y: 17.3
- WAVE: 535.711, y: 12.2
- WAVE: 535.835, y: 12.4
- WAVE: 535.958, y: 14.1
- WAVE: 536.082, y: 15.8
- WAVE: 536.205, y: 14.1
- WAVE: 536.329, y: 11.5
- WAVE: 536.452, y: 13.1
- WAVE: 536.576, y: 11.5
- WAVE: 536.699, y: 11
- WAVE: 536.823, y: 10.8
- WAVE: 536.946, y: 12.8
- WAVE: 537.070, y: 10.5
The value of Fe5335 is 0.27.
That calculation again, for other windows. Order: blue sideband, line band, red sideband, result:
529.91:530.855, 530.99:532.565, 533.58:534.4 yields -0.03 nm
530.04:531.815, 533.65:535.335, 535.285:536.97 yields 0.13 nm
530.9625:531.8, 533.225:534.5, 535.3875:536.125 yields 0.12 nm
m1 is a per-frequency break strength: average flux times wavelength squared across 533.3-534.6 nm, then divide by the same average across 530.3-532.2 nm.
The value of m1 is 0.9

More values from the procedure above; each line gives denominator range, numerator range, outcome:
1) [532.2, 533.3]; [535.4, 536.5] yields 1.13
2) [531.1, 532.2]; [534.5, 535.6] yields 0.93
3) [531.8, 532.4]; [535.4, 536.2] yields 1.04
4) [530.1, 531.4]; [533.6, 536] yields 0.97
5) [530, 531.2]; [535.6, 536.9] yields 0.98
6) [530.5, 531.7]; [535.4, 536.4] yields 1.06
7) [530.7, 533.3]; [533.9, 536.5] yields 1.01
